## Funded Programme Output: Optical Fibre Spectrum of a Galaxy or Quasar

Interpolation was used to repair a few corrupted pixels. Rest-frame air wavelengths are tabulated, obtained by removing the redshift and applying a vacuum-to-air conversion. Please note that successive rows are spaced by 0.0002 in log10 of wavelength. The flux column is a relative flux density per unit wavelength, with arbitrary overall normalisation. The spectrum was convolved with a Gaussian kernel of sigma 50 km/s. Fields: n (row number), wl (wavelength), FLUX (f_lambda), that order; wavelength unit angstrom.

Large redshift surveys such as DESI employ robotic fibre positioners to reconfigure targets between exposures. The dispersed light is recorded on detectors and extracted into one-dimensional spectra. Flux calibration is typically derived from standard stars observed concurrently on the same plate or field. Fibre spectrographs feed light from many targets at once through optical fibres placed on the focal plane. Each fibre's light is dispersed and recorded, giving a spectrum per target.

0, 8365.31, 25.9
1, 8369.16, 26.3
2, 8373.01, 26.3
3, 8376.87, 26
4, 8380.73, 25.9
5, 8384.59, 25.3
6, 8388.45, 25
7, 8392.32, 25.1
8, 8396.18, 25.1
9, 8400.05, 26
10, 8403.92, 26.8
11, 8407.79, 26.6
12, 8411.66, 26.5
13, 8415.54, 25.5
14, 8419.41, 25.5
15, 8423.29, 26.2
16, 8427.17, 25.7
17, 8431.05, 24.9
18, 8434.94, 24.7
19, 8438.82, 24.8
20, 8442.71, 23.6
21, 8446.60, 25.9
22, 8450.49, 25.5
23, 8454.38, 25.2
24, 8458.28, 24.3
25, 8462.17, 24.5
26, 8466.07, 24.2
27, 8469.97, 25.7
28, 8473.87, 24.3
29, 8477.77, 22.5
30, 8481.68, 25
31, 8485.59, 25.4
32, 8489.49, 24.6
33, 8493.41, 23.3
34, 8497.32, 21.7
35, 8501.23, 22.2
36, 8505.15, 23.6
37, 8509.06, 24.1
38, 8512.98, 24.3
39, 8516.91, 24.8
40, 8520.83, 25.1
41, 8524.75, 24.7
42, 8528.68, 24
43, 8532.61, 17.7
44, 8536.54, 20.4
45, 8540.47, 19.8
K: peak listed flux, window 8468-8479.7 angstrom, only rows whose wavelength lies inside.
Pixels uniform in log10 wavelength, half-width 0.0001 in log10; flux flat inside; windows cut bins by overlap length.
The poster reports 25.7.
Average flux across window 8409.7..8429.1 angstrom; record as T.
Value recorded 25.9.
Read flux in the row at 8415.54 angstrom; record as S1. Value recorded 25.5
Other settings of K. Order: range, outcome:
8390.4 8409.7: 26.8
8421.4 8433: 26.2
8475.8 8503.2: 25.4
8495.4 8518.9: 24.8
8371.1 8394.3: 26.3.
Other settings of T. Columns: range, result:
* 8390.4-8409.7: 25.9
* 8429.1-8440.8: 24.8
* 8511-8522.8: 24.7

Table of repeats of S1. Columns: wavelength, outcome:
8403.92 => 26.8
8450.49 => 25.5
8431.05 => 24.9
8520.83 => 25.1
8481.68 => 25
